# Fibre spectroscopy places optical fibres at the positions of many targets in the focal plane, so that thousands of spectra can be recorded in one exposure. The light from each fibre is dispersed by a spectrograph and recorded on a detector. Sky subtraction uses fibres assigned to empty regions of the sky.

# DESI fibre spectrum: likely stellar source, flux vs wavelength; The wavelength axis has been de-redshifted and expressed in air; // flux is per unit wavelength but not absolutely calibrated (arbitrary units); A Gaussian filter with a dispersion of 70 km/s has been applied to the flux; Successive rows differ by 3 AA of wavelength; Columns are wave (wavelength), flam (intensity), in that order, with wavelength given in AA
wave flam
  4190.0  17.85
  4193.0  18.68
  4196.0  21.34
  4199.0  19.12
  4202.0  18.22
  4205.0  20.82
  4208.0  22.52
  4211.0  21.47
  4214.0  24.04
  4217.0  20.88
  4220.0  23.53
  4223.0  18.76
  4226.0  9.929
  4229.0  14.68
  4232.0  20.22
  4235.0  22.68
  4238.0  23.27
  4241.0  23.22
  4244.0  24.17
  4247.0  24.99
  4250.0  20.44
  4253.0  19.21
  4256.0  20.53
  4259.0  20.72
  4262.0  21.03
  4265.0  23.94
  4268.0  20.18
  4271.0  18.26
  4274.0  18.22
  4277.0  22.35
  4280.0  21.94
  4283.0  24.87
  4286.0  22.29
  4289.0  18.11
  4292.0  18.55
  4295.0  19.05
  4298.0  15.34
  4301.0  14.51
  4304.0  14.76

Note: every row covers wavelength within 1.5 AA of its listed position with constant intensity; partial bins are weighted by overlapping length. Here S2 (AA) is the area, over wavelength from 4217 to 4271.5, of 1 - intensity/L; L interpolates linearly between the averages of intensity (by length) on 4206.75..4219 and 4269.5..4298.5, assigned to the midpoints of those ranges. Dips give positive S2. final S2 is 1.7 AA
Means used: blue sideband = 22.3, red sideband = 20.1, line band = 20.6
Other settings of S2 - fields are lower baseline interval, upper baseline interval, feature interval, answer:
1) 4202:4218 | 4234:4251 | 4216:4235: 3.5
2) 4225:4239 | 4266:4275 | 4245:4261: -2.1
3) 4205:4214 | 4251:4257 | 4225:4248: 0.2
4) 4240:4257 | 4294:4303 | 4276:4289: -3.1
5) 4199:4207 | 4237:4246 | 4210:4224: -0.5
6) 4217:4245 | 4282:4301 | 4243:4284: -3.9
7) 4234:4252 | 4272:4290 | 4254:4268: 0.6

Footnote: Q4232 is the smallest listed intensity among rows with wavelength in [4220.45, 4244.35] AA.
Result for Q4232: 9.929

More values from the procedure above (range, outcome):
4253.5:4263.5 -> 20.53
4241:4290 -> 18.11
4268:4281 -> 18.22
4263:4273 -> 18.26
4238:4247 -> 23.22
